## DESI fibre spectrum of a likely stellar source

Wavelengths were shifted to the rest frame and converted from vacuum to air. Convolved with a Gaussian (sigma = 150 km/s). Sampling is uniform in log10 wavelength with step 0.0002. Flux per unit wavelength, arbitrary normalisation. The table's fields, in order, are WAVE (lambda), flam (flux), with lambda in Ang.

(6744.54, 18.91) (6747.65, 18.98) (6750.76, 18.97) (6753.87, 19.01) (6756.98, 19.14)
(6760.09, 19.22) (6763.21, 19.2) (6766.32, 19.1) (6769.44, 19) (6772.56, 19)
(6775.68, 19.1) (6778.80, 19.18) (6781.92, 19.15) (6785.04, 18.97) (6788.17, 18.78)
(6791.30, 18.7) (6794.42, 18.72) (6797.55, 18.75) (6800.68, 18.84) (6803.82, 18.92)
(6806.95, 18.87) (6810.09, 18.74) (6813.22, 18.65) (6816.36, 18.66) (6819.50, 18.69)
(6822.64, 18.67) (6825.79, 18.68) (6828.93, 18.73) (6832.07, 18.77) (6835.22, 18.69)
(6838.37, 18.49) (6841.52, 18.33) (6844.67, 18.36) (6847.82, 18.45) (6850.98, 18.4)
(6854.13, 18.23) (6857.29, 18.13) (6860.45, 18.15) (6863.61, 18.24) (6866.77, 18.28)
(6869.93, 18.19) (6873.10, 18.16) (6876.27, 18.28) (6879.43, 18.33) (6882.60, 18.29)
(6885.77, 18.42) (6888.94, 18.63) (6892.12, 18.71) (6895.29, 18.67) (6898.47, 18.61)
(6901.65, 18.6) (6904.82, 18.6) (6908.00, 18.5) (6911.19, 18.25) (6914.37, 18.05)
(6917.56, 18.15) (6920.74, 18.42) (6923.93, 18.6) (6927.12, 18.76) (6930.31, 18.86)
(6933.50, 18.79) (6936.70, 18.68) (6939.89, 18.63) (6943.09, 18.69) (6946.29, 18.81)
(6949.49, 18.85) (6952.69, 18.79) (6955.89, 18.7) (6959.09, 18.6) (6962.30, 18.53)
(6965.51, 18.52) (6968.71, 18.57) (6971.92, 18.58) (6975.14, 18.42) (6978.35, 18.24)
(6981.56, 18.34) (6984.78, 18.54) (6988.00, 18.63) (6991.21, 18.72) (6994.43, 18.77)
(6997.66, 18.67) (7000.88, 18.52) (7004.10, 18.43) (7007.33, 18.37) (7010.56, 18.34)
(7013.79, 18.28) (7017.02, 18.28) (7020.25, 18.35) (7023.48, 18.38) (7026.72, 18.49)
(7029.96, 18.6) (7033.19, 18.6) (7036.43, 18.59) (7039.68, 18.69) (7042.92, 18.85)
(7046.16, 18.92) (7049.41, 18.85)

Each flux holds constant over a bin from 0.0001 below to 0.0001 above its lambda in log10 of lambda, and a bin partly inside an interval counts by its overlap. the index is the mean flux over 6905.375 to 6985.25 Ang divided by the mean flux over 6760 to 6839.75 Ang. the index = 1.0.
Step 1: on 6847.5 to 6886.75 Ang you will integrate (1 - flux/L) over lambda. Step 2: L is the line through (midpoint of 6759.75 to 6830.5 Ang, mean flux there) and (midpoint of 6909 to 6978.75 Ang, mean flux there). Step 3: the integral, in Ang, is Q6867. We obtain 1.0 Ang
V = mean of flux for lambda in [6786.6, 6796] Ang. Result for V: 18.7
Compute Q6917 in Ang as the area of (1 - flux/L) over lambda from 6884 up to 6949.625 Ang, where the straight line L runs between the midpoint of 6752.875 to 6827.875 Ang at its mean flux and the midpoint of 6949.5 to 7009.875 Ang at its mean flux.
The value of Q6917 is 0.3 Ang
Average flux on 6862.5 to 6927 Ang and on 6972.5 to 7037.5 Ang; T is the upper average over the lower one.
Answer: 1.00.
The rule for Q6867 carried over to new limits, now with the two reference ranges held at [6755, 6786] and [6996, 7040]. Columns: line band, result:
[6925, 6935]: -0.1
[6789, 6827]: 0.5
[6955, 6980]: 0.1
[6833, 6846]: 0.3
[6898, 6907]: 0.1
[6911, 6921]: 0.3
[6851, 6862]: 0.4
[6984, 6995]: -0.1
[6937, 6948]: 0.0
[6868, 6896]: 0.6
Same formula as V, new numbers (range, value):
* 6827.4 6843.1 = 18.6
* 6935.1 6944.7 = 18.7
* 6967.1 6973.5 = 18.6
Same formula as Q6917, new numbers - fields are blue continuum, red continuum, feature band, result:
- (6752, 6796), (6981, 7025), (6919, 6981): -0.08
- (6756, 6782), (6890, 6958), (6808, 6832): 0.32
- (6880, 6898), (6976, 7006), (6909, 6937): 0.05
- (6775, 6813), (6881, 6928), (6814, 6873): 0.81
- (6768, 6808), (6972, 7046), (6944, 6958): -0.12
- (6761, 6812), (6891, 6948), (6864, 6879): 0.38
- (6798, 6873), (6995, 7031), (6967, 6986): 0.00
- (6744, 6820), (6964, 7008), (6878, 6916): 0.47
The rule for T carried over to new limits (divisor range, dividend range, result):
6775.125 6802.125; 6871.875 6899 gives 0.98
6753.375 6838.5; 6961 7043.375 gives 0.98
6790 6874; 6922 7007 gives 1.00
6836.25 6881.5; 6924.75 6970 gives 1.02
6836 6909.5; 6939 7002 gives 1.01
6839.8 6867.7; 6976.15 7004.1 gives 1.01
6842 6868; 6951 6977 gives 1.02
